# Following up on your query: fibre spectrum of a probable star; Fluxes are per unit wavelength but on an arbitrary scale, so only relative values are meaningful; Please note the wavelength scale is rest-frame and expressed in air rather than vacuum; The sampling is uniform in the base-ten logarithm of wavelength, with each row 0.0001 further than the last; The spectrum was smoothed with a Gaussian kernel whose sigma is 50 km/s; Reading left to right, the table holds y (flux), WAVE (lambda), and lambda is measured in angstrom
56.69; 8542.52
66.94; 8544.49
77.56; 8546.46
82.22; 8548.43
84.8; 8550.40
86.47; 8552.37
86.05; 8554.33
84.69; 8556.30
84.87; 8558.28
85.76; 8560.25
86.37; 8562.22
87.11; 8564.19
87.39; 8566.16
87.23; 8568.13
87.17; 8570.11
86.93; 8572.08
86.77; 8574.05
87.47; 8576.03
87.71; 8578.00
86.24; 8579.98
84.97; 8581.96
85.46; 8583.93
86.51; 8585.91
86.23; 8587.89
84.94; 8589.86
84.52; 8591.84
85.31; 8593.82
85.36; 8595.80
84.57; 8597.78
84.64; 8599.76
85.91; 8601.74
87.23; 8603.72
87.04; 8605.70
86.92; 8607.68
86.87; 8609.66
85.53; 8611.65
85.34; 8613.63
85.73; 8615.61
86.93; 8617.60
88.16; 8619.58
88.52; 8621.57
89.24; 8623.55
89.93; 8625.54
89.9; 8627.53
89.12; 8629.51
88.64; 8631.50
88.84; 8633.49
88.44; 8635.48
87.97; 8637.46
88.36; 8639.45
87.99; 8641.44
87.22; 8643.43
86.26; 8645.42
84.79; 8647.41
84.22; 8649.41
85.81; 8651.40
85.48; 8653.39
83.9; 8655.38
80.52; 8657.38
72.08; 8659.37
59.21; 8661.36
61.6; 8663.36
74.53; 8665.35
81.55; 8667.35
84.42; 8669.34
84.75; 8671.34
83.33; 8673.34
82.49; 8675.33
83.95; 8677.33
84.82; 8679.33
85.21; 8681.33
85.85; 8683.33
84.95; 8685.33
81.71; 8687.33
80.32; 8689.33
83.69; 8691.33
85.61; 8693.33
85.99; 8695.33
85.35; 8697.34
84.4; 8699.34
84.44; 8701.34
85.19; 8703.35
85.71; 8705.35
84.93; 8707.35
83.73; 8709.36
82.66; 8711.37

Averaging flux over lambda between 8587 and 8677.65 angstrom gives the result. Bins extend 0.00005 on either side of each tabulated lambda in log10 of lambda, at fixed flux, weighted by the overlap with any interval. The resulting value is 84.4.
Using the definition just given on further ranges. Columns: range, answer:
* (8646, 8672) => 78.7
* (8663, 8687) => 82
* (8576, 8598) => 85.7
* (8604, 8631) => 87.6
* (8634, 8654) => 86.7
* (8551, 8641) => 86.8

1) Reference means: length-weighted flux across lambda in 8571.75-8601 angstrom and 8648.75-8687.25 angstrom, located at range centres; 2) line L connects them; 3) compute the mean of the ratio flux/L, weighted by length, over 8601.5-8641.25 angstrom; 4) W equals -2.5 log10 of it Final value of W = -0.05 mag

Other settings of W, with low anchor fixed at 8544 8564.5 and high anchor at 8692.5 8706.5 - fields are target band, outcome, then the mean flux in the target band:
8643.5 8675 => 0.06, 79.8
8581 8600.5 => -0.02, 85.3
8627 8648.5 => -0.04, 87.9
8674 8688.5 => 0.01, 84.1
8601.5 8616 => -0.03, 86.4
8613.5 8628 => -0.05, 88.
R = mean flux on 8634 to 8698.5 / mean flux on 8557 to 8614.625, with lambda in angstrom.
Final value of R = 0.96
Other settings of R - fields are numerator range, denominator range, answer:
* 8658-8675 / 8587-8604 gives 0.89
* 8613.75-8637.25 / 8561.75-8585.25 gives 1.02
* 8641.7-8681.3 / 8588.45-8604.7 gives 0.95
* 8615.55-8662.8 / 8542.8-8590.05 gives 1.01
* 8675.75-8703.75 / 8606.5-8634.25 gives 0.96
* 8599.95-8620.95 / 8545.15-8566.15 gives 1.02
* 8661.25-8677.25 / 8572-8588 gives 0.90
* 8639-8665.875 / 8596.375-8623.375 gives 0.93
